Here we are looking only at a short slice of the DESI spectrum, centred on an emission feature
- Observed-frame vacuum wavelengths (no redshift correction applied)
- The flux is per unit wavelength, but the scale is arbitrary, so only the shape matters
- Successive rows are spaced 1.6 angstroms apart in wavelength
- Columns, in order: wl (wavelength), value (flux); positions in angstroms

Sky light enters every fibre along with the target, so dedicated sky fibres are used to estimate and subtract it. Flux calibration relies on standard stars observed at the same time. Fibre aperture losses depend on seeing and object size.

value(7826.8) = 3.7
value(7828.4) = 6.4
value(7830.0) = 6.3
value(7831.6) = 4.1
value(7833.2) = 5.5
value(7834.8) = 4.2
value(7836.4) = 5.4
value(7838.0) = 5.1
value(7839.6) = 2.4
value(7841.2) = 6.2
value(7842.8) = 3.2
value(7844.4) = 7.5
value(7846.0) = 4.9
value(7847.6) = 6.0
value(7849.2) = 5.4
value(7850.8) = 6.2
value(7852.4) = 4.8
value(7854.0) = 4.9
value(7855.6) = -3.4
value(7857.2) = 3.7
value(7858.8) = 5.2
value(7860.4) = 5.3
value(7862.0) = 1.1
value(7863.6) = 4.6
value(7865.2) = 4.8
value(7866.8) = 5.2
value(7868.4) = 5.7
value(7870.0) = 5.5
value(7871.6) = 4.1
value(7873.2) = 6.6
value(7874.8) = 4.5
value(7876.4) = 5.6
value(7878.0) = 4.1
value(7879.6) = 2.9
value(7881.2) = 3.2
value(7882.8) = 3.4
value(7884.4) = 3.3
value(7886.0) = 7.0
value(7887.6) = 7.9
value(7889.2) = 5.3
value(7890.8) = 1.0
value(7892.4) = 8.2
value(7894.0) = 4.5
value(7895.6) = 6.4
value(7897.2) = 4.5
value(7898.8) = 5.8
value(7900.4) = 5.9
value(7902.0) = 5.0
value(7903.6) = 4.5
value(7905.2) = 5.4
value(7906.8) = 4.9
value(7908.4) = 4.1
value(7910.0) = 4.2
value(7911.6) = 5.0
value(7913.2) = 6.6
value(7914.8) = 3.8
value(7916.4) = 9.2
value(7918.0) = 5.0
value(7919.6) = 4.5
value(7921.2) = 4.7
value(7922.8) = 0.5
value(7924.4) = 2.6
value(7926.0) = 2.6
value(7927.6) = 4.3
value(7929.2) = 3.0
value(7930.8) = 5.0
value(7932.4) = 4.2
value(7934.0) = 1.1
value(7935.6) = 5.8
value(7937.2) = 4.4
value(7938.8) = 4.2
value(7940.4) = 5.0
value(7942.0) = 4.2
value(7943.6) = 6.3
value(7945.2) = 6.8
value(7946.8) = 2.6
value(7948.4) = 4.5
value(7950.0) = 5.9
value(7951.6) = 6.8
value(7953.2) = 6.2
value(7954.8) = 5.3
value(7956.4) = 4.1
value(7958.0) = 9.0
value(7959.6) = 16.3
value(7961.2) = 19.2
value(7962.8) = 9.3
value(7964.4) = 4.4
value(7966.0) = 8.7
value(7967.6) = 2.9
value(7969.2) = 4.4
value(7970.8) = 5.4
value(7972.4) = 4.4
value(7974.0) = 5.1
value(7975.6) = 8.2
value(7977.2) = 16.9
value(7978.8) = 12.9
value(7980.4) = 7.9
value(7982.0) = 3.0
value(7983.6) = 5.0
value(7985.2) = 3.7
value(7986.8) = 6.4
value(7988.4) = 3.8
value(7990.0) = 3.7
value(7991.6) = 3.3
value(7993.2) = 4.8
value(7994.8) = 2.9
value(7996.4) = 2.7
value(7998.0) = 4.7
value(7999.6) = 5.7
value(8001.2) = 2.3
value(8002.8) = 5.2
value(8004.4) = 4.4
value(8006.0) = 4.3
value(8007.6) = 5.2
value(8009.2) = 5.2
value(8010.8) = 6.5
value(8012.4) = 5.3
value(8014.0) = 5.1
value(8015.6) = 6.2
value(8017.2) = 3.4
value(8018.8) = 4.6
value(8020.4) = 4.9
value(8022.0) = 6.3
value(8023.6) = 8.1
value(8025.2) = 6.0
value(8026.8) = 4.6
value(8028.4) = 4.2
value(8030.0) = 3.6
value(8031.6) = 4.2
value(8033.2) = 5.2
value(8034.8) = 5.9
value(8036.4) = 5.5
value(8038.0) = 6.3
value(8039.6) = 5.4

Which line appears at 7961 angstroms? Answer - [S II]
